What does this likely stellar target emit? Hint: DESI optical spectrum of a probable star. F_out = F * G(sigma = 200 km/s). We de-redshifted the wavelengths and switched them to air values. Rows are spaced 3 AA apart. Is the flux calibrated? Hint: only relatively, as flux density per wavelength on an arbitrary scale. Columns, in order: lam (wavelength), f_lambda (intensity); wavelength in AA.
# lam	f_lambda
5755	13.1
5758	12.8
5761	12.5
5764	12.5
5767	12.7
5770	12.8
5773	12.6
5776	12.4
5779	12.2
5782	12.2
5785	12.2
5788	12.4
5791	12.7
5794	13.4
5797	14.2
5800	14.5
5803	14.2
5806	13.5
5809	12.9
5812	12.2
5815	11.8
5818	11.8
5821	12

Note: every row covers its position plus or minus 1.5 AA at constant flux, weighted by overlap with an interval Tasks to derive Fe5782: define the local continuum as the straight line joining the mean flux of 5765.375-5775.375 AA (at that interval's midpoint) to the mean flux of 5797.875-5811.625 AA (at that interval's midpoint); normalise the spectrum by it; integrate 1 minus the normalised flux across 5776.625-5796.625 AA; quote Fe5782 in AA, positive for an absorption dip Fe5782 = 0.8 AA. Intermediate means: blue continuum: 12.7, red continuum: 13.7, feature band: 12.6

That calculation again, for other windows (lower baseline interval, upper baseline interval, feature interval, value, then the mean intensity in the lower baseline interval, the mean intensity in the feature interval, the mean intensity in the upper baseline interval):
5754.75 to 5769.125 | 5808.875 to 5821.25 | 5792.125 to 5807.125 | -2.1 AA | 12.7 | 13.9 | 12.1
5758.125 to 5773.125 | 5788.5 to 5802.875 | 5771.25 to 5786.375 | 0.9 AA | 12.6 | 12.3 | 13.7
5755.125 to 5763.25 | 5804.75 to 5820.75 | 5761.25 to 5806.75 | -1.4 AA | 12.7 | 12.9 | 12.4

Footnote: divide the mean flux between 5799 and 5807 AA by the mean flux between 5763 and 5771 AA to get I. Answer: 1.11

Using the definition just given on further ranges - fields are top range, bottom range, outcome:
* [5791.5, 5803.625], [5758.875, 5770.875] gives 1.11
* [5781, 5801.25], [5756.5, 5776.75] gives 1.04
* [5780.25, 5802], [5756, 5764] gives 1.04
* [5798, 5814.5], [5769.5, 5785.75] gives 1.08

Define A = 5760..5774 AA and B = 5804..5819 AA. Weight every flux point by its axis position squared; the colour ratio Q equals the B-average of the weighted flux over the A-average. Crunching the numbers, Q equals 1.01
